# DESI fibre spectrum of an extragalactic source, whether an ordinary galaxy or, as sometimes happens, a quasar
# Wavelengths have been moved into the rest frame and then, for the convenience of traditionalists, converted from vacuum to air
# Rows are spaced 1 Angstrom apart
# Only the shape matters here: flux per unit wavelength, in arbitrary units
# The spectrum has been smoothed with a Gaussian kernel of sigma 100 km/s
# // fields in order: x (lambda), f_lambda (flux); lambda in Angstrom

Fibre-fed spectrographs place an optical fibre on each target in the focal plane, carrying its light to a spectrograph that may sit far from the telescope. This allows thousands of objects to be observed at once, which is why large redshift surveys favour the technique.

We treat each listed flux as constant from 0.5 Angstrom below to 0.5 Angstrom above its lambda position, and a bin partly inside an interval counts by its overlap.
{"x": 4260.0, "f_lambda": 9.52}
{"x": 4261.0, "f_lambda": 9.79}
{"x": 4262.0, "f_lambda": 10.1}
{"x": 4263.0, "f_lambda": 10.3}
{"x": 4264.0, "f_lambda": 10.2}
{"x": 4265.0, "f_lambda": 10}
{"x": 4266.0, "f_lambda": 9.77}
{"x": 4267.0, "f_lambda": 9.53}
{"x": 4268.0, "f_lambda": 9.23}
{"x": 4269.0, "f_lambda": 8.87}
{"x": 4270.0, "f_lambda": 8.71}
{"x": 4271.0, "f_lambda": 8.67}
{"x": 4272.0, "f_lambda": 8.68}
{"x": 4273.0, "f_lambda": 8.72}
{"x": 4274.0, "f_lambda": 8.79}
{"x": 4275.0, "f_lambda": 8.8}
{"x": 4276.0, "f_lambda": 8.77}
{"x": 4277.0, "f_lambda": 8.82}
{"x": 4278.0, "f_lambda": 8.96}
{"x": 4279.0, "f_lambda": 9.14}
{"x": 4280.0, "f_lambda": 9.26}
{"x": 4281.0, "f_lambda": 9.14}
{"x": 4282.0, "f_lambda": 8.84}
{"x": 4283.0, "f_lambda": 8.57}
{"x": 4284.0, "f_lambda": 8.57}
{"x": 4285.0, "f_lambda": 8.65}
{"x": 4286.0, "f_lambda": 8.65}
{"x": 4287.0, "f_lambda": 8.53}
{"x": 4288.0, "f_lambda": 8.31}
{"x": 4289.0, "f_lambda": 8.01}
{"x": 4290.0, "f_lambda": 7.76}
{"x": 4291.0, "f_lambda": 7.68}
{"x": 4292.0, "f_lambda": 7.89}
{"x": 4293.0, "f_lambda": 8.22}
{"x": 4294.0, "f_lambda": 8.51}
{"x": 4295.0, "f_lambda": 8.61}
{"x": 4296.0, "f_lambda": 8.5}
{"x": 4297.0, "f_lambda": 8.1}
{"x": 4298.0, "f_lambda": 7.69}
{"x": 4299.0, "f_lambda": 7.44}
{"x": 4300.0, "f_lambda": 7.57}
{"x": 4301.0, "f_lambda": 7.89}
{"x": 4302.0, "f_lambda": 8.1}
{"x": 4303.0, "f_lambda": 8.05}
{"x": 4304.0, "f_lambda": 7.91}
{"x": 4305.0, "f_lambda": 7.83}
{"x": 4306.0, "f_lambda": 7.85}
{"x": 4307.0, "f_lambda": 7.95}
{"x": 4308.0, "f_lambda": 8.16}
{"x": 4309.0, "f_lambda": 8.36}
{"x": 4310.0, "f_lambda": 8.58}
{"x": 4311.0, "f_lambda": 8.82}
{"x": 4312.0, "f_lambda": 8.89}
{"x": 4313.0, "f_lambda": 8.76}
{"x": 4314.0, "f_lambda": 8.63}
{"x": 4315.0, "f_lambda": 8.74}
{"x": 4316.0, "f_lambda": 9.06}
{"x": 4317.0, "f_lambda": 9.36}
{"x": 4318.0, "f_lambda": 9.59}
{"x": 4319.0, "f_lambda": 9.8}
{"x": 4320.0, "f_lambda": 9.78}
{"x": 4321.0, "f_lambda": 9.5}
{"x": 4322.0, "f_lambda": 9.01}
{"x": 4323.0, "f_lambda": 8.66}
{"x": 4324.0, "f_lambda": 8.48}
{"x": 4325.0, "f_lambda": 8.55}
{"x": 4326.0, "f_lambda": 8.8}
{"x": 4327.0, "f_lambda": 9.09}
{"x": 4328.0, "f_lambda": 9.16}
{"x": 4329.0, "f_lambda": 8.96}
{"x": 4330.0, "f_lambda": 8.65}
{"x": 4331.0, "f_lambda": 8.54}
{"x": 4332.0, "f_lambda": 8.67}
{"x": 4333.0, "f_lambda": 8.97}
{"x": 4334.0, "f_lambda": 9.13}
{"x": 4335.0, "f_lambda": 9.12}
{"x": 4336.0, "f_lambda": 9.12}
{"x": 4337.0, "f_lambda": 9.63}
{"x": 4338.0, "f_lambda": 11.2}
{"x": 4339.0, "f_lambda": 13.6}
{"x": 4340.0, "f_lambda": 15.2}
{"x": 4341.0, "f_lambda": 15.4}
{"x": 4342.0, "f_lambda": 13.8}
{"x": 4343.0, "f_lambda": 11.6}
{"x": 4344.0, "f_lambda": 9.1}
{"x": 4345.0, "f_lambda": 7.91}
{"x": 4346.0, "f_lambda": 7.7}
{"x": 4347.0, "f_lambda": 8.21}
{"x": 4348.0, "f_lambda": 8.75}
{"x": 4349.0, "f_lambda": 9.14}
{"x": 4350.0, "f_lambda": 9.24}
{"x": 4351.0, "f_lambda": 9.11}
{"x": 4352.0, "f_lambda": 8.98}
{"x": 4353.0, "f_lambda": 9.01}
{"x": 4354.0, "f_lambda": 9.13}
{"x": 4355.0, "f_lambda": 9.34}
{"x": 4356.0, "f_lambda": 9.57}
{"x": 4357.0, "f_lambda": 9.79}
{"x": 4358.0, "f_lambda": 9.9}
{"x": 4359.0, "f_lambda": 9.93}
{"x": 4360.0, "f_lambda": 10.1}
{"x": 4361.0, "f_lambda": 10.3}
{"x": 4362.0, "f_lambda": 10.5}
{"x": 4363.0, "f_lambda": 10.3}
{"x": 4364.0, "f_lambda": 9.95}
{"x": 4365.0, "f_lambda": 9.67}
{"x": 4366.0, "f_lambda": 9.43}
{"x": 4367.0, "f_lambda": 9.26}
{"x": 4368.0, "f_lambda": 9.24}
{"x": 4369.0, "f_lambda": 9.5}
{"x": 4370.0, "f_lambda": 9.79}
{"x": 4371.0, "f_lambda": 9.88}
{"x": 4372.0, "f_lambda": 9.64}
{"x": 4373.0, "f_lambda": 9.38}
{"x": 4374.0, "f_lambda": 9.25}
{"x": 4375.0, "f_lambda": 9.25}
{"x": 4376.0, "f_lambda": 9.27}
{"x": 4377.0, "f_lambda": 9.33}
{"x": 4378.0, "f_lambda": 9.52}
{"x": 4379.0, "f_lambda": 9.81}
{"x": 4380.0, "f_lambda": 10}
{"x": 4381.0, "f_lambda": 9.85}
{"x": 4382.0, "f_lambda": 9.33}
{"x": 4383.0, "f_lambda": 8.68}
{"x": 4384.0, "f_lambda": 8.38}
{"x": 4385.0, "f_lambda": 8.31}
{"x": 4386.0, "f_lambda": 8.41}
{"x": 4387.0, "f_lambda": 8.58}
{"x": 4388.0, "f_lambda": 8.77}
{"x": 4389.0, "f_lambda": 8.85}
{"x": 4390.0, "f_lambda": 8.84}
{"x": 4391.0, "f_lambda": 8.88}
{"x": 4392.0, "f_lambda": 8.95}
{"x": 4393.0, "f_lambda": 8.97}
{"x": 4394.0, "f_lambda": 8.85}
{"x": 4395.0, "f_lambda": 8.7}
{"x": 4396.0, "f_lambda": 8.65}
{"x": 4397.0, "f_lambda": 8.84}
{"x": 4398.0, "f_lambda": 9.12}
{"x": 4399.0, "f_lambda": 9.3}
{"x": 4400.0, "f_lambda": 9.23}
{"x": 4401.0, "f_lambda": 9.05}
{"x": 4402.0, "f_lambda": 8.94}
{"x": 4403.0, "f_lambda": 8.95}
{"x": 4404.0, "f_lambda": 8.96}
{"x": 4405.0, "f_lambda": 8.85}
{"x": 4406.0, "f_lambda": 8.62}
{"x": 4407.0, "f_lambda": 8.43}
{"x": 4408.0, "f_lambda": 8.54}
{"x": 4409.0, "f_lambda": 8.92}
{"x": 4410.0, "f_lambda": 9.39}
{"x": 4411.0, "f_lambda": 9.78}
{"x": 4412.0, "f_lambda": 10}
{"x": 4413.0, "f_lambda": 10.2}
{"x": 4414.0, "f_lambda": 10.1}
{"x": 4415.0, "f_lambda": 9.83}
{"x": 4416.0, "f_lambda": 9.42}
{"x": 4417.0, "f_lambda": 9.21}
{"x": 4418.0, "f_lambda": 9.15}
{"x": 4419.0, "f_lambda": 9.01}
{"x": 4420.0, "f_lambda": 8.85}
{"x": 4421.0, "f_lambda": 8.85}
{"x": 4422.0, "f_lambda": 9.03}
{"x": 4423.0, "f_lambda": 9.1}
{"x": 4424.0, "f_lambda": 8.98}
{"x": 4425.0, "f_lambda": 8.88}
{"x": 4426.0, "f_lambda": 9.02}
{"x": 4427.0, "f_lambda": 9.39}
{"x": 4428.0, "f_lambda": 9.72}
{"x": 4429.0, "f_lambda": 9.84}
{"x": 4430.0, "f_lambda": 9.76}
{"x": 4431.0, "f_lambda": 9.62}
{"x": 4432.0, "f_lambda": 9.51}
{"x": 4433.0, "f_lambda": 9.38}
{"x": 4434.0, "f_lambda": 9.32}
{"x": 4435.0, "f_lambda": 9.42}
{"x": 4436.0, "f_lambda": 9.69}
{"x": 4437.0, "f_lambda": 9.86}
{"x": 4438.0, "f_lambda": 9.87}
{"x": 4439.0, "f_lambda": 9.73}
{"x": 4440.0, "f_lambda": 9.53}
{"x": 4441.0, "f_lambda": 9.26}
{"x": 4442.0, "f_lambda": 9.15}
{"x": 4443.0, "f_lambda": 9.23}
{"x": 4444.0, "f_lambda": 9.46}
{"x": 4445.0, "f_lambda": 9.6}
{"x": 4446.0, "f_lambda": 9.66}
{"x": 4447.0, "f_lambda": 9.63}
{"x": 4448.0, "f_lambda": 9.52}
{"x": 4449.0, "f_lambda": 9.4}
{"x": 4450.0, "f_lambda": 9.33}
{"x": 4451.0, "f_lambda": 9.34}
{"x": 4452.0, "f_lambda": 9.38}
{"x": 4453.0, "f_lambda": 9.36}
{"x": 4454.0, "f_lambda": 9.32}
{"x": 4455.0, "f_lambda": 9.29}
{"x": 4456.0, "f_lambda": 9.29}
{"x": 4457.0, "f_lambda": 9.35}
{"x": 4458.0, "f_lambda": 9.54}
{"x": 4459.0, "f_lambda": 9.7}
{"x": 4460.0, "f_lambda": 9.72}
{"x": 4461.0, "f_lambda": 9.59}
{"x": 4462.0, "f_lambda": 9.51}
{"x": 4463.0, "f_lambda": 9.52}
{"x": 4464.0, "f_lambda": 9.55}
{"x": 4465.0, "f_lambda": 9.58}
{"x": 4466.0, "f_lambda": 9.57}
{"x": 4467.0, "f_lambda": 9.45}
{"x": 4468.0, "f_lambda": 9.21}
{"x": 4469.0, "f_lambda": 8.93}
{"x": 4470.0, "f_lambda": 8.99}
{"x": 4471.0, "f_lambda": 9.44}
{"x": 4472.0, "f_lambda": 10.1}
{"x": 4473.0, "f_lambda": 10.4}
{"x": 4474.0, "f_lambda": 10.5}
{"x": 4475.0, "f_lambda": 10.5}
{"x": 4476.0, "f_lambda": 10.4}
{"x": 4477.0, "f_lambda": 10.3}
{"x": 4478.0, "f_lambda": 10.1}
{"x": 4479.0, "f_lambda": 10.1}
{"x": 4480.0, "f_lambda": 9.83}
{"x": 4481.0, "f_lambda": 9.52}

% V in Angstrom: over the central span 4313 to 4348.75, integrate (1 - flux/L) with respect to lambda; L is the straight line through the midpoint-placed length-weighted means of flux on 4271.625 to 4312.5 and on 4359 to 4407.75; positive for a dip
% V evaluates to -3.8 Angstrom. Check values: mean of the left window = 8.38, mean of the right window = 9.23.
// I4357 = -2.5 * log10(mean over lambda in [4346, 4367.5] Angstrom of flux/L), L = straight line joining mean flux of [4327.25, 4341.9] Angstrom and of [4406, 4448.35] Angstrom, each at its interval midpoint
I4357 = 0.081 mag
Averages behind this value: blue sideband 10.5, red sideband 9.39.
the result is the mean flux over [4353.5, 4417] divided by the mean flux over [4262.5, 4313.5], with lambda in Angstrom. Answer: 1.08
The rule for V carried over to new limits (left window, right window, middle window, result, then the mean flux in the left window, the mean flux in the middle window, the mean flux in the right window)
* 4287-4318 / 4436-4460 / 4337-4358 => -4.0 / 8.27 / 10.3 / 9.48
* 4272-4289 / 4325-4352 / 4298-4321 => 2.0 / 8.76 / 8.51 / 9.87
